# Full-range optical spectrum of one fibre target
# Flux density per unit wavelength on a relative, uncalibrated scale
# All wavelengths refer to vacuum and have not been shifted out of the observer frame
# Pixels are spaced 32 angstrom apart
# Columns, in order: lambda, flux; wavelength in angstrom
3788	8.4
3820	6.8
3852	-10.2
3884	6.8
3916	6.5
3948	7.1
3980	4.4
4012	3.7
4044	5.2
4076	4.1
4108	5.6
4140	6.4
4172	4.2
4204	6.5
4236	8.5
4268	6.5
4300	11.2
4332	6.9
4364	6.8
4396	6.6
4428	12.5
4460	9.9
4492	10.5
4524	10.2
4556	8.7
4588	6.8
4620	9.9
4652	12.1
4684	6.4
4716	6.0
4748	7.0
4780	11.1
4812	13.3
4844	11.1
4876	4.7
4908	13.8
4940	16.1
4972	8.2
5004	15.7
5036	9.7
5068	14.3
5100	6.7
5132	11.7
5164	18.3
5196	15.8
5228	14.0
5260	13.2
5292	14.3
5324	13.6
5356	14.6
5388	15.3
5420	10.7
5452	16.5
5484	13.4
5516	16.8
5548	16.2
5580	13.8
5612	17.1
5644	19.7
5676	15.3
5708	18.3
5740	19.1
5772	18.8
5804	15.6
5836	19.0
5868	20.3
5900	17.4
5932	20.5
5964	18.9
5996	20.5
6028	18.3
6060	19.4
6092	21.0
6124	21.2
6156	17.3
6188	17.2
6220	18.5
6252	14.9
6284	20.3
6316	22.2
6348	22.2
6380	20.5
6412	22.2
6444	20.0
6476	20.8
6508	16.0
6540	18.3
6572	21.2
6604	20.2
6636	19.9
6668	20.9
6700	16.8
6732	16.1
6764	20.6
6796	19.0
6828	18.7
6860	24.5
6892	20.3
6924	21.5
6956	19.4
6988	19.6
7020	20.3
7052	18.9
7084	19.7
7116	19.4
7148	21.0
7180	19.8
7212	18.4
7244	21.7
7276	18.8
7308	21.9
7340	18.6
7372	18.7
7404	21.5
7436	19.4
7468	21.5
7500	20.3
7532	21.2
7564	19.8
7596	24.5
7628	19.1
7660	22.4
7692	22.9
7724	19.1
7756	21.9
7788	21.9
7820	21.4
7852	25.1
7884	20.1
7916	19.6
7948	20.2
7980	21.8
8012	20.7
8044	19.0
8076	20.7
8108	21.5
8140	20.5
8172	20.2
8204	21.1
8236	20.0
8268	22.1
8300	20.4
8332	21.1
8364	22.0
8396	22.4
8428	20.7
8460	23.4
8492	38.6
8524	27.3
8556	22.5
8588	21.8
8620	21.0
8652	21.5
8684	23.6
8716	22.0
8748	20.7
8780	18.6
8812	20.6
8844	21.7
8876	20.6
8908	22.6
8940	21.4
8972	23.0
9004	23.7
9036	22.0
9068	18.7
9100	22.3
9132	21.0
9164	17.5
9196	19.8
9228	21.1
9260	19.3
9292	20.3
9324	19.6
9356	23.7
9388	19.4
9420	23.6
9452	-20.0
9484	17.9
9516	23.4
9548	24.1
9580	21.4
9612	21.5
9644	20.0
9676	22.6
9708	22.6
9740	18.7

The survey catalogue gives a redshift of 0.294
